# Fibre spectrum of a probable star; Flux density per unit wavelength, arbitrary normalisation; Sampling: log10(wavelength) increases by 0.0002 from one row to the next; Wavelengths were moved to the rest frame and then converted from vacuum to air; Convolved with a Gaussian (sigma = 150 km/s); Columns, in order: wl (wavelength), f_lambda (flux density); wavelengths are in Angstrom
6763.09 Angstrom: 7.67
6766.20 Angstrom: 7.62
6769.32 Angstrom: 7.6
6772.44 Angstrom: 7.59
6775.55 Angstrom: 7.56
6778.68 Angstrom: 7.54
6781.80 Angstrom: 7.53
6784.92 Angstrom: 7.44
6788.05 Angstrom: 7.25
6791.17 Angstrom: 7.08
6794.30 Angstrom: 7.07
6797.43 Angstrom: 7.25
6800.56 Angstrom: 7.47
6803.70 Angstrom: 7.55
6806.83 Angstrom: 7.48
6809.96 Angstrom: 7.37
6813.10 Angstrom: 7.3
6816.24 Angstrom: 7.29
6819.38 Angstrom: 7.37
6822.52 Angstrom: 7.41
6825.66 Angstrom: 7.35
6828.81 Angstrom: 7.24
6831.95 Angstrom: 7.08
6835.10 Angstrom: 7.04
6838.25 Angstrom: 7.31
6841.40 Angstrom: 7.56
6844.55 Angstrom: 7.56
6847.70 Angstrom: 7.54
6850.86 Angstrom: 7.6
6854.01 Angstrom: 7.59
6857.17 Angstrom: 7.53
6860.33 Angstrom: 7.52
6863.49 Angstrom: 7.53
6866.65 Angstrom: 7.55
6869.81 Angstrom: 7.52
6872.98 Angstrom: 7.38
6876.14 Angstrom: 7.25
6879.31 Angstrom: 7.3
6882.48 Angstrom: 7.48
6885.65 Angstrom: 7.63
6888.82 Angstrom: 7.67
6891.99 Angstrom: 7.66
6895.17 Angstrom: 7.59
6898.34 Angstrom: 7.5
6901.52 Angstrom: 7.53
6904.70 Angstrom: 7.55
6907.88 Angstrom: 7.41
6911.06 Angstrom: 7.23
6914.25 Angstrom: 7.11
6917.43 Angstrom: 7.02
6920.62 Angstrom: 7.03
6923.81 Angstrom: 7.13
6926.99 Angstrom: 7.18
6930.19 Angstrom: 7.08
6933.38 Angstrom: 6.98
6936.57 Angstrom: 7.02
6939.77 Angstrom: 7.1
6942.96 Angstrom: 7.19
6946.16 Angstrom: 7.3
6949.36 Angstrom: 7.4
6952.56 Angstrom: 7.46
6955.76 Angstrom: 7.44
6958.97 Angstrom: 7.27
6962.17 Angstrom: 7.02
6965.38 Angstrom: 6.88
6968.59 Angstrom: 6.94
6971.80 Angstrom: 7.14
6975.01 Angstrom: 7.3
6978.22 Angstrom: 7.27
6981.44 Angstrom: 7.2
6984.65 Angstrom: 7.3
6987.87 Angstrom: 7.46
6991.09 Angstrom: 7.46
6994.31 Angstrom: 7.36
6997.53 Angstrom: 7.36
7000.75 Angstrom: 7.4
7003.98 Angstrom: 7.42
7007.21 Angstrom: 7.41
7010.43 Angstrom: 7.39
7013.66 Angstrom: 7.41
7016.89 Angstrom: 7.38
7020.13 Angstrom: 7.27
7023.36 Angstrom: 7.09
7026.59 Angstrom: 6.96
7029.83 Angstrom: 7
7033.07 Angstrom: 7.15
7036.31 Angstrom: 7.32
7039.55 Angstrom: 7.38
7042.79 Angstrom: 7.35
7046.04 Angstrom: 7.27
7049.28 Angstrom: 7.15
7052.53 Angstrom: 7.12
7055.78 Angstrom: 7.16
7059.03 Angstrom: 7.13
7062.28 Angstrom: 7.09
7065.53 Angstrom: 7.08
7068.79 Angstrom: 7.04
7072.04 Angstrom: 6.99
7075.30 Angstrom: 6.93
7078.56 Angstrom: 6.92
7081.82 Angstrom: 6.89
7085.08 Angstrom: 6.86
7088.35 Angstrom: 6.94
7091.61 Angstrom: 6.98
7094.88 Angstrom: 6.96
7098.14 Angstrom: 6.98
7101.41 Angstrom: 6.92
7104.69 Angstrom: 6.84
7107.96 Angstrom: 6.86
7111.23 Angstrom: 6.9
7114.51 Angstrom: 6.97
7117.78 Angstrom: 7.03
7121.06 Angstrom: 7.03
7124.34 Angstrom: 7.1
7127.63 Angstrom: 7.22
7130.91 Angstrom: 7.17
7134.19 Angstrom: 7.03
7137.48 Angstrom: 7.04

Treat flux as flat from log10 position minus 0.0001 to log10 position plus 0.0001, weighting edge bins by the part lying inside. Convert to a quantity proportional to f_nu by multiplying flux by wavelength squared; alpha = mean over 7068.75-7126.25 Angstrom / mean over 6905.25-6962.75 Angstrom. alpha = 1.01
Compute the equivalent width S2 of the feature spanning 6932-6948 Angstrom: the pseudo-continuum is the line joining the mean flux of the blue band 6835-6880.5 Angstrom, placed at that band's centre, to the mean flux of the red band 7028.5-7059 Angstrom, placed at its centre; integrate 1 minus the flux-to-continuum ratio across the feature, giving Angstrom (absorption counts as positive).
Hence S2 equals 0.5 Angstrom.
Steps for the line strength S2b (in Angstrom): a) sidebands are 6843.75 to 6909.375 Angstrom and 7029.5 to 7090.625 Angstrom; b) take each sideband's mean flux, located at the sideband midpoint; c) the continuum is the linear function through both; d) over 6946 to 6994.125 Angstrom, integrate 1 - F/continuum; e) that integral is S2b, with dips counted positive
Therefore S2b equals 0.29 Angstrom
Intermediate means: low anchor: 7.52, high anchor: 7.09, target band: 7.26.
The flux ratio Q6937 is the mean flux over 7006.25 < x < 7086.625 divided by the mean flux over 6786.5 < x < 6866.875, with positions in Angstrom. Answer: 1.0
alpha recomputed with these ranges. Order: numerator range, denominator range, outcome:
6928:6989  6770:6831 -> 1.02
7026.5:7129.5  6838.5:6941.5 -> 1.01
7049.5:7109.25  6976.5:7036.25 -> 0.98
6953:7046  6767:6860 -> 1.04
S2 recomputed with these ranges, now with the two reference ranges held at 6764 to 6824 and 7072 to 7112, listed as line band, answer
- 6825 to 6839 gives 0.3 Angstrom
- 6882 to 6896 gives -0.7 Angstrom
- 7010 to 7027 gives -0.5 Angstrom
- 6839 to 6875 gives -1.1 Angstrom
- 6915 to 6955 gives 0.1 Angstrom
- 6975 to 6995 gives -0.7 Angstrom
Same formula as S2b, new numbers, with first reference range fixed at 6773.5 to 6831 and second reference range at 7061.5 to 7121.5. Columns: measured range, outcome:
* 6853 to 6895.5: -1.5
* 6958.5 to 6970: 0.2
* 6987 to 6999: -0.5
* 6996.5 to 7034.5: -1.1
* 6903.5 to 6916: -0.2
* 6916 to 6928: 0.2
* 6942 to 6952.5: -0.2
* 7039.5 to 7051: -0.4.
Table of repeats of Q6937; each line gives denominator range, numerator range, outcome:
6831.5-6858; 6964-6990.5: 0.97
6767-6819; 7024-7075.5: 0.96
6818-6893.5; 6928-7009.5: 0.97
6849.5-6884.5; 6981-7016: 0.99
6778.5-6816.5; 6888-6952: 0.99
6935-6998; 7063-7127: 0.96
